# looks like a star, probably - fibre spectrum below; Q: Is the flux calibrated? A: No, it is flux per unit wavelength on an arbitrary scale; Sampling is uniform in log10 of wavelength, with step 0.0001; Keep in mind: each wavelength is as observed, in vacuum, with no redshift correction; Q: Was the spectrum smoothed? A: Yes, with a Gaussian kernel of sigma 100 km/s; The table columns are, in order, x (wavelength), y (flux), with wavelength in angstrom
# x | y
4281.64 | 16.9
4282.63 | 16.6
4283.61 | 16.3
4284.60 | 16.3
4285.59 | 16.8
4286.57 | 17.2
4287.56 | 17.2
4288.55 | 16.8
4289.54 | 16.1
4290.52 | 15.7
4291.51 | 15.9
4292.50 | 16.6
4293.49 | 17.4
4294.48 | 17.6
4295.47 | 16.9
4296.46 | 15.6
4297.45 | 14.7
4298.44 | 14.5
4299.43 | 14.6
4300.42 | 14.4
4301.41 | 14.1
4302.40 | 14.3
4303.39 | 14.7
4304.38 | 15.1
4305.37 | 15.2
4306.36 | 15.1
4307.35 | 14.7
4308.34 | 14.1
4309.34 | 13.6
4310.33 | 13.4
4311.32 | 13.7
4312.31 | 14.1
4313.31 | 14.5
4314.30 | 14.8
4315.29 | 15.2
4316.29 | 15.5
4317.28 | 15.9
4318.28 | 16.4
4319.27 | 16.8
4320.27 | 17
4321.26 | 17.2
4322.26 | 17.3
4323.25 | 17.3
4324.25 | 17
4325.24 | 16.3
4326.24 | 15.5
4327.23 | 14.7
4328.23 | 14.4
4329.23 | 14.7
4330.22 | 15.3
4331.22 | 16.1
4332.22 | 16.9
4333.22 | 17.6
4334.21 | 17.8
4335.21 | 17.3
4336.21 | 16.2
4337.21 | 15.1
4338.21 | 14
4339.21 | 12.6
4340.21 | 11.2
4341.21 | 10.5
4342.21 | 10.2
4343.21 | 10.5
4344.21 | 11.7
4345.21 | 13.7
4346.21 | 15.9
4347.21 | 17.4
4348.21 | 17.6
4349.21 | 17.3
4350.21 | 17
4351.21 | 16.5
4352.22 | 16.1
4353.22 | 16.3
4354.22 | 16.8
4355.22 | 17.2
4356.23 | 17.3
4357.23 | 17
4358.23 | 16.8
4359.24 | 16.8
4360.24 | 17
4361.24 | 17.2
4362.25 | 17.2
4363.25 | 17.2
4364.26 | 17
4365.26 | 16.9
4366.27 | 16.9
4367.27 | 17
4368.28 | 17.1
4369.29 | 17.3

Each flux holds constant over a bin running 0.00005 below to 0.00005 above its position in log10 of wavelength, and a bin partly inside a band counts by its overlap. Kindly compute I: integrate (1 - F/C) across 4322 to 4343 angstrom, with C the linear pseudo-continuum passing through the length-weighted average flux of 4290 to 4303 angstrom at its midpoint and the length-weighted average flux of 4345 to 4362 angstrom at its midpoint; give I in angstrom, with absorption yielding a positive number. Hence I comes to 1.61 angstrom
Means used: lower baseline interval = 15.6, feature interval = 15.1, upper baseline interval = 16.8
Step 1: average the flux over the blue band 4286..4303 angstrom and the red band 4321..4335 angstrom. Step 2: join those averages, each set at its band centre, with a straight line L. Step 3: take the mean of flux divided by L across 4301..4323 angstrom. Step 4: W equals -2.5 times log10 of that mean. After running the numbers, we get 0.07 mag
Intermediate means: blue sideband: 15.9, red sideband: 16.3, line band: 15.2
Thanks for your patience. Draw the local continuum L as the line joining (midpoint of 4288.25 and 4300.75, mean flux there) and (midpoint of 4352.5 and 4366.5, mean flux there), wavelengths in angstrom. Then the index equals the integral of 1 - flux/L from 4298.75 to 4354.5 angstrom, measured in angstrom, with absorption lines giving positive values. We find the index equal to 4.32 angstrom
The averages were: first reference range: 15.9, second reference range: 17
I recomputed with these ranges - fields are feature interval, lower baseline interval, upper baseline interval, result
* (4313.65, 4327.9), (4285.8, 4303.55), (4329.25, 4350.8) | -0.8 angstrom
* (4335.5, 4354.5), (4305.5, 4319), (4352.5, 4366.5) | 2.0 angstrom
